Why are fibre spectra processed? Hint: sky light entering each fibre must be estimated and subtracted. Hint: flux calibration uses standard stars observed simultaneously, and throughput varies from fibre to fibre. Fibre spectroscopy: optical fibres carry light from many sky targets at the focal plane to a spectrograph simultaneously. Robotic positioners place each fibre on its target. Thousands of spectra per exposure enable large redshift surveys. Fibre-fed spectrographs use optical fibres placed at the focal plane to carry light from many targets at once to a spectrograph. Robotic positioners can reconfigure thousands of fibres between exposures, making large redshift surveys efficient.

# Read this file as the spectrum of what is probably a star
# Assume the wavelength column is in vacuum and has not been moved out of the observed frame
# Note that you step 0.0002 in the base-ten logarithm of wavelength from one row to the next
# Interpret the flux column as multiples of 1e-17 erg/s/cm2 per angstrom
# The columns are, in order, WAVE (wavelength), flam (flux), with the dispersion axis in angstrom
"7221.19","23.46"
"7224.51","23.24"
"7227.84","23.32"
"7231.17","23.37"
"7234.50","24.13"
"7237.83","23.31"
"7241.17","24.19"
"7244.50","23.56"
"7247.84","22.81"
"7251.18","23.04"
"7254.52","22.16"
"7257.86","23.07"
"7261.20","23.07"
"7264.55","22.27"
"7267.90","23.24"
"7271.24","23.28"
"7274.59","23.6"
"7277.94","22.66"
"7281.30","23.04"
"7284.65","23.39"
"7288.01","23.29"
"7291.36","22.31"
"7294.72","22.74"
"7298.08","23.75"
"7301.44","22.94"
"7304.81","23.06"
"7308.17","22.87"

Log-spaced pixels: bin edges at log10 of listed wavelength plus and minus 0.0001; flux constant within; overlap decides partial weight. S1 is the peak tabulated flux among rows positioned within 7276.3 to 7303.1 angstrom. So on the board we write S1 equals 23.75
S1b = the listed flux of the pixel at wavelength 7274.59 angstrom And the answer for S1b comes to 23.6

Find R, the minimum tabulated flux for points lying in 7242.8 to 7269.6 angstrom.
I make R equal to 22.16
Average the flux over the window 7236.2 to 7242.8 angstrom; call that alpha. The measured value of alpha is 23.7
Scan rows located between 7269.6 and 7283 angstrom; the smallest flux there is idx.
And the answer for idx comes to 22.66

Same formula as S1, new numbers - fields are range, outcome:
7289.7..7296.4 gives 22.74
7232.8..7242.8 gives 24.19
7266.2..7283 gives 23.6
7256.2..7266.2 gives 23.07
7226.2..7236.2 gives 24.13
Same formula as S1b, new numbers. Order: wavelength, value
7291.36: 22.31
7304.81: 23.06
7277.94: 22.66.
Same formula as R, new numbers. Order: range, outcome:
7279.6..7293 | 22.31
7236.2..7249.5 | 22.81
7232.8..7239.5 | 23.31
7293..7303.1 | 22.74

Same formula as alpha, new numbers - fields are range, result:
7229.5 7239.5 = 23.6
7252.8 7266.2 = 22.6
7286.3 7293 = 22.8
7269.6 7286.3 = 23.2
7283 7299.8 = 23.1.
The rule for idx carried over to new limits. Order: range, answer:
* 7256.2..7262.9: 23.07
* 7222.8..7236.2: 23.24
